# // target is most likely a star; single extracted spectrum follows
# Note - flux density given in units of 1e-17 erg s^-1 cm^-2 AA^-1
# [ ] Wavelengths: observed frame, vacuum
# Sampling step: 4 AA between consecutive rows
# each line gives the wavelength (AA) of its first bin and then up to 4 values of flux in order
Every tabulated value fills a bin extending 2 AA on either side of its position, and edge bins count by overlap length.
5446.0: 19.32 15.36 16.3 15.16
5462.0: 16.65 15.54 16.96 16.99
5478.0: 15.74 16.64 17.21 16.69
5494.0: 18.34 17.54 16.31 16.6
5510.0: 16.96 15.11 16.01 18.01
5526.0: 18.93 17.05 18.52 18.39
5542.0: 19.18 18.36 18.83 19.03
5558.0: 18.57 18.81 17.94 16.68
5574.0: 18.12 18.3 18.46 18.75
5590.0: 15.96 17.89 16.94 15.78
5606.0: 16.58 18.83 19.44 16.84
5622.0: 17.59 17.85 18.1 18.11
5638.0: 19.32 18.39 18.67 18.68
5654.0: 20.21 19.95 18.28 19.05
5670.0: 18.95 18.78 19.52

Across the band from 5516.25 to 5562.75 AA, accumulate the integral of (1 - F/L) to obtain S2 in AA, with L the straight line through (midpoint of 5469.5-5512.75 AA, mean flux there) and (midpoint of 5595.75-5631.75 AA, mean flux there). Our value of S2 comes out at -3.16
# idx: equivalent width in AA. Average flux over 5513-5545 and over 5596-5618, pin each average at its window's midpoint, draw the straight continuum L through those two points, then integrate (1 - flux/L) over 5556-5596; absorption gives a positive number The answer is -0.9 AA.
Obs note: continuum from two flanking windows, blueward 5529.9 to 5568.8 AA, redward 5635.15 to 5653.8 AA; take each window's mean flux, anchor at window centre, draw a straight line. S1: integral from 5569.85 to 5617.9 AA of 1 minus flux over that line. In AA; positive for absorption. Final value 2.6 AA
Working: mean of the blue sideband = 18.5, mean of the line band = 17.6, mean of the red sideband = 18.9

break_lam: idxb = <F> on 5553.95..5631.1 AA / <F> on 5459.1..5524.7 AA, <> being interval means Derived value 1.1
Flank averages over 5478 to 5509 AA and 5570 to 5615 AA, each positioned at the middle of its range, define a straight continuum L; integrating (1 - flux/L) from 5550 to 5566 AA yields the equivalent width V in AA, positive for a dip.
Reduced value -1.2 AA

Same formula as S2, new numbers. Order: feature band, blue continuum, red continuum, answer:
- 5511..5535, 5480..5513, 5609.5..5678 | 0.1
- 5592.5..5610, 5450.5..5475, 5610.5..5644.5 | 0.9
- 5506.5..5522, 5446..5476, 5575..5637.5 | 0.5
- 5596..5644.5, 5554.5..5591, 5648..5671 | 2.2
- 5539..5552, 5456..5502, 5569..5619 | -1.2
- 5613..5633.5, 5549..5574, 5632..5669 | 0.9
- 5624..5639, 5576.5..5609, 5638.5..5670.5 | 0.1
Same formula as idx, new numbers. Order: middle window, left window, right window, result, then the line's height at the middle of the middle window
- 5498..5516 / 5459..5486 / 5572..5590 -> 0.6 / 17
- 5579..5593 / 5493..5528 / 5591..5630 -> -0.3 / 17.4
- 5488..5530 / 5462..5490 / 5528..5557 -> 1.1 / 17.5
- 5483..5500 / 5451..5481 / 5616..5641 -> -1.0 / 16.5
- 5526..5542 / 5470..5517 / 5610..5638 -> -1.0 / 17.2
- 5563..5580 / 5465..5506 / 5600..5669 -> -0.1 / 17.7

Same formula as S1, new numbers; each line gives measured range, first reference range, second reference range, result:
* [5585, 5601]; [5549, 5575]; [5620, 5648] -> 0.9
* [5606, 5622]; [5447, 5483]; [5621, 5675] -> 0.2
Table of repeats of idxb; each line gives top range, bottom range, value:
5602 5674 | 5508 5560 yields 1.03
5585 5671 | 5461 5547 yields 1.06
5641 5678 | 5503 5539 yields 1.11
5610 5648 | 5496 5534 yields 1.07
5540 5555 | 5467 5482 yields 1.14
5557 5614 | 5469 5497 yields 1.05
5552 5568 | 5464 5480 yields 1.14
